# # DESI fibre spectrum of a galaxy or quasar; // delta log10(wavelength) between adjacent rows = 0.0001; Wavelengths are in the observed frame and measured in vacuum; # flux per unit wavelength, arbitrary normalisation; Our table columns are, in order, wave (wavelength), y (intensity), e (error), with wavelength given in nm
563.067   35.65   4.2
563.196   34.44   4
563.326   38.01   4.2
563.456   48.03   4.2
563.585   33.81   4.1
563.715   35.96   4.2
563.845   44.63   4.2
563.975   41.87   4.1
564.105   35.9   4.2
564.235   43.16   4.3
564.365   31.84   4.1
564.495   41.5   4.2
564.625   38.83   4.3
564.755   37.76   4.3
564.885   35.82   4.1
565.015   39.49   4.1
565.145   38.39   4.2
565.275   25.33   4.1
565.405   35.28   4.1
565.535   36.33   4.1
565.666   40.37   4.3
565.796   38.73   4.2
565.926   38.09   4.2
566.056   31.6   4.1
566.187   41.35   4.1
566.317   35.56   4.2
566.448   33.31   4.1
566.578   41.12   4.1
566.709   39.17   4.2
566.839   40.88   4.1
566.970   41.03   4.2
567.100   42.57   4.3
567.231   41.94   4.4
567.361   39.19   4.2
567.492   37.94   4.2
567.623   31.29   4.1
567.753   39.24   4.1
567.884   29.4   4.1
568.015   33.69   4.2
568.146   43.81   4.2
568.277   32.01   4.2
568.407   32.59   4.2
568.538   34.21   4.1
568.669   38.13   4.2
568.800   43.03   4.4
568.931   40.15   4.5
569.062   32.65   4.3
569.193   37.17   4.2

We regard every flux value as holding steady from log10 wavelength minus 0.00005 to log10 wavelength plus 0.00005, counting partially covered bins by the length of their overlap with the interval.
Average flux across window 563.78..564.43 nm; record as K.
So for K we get 39.4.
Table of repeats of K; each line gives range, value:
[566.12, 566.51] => 36.7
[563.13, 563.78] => 38.1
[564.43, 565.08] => 38.7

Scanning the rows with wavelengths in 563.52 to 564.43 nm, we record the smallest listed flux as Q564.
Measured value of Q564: 31.84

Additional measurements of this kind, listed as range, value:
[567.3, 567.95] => 29.4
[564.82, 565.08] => 35.82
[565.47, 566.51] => 31.6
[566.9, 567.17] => 41.03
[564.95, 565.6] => 25.33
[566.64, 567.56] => 37.94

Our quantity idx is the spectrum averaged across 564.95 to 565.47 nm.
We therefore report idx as 34.7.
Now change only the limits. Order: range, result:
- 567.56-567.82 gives 35.3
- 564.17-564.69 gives 38.8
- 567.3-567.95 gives 35.4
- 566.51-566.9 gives 40.4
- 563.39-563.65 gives 41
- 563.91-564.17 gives 38.8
